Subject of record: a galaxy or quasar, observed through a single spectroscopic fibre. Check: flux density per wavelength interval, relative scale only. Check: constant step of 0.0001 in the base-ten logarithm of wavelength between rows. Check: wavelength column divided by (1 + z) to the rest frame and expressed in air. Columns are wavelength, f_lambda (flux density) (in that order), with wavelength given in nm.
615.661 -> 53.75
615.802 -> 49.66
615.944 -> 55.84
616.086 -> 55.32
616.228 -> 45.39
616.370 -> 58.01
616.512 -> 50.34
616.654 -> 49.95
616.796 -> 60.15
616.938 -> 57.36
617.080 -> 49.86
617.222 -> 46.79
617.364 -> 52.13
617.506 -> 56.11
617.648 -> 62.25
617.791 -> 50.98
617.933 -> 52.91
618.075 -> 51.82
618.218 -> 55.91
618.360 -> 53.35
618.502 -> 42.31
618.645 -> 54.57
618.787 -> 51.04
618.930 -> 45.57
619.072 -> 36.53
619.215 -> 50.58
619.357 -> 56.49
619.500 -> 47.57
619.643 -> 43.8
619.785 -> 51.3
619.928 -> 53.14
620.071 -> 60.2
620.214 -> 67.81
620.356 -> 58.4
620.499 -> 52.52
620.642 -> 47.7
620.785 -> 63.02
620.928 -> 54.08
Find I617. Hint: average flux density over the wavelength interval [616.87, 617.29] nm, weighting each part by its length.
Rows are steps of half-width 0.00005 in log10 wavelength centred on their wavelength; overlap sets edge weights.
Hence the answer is 51.3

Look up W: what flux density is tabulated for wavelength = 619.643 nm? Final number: 43.8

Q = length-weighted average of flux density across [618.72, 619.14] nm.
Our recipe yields 44.4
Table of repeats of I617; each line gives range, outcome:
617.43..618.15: 54.8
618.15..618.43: 54.7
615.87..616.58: 52.9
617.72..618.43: 53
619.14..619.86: 49.9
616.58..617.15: 54.3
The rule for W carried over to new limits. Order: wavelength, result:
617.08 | 49.86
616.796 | 60.15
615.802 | 49.66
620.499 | 52.52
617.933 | 52.91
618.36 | 53.35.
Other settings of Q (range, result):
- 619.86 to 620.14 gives 56.6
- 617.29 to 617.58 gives 54.2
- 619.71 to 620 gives 52.1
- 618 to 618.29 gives 53.8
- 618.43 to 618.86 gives 49.3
